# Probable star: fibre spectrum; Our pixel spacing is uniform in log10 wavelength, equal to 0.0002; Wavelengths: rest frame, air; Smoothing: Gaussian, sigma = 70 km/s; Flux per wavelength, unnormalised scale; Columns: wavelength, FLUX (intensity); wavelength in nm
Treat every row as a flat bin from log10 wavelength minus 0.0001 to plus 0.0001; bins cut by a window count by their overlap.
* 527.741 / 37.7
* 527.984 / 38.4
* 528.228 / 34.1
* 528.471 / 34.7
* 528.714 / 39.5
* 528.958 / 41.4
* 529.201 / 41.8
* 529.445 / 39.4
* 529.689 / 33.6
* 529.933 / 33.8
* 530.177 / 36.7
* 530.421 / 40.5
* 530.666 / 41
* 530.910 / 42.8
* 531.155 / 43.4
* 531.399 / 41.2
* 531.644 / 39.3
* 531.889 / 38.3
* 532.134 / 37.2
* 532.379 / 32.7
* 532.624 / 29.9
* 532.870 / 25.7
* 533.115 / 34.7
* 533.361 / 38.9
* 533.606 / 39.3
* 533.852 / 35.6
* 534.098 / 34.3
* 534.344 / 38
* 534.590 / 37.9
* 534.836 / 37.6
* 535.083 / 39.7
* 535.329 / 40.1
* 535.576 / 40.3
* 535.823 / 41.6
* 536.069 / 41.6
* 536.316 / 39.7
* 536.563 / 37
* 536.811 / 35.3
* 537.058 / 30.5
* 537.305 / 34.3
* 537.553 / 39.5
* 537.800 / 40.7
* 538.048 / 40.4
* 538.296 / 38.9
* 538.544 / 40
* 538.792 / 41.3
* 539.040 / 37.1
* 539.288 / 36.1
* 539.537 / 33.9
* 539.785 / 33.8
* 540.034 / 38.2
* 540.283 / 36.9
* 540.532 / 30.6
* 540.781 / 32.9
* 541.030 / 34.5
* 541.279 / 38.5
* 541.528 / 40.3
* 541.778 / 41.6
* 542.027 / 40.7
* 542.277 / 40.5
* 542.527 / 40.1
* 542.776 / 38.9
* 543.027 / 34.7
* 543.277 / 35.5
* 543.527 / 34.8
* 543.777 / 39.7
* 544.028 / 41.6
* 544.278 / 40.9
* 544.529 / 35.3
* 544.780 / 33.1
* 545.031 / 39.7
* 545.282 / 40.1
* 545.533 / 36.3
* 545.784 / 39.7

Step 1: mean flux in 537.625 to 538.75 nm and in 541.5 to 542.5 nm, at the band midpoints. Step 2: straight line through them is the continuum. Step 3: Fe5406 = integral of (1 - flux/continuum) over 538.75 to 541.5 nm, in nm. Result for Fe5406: 0.314 nm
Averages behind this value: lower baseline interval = 40.1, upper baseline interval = 40.7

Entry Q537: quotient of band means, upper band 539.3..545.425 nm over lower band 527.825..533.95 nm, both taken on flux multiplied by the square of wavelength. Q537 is 1.0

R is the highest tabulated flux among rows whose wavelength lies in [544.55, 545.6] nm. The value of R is 40.1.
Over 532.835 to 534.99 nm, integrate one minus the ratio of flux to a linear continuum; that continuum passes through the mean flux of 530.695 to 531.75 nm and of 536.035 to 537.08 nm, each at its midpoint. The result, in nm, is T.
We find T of 0.17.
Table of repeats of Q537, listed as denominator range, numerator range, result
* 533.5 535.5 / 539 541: 0.94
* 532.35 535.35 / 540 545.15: 1.09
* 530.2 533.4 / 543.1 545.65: 1.06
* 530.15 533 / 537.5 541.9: 1.03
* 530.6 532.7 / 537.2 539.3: 1.03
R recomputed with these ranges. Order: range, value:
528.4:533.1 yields 43.4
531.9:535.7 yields 40.3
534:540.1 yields 41.6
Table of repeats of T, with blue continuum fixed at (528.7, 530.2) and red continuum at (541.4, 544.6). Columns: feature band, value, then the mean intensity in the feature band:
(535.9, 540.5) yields 0.14 nm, 37.4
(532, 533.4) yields 0.20 nm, 32.9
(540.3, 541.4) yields 0.12 nm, 34.4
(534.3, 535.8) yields -0.03 nm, 39.1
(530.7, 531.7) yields -0.10 nm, 41.8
